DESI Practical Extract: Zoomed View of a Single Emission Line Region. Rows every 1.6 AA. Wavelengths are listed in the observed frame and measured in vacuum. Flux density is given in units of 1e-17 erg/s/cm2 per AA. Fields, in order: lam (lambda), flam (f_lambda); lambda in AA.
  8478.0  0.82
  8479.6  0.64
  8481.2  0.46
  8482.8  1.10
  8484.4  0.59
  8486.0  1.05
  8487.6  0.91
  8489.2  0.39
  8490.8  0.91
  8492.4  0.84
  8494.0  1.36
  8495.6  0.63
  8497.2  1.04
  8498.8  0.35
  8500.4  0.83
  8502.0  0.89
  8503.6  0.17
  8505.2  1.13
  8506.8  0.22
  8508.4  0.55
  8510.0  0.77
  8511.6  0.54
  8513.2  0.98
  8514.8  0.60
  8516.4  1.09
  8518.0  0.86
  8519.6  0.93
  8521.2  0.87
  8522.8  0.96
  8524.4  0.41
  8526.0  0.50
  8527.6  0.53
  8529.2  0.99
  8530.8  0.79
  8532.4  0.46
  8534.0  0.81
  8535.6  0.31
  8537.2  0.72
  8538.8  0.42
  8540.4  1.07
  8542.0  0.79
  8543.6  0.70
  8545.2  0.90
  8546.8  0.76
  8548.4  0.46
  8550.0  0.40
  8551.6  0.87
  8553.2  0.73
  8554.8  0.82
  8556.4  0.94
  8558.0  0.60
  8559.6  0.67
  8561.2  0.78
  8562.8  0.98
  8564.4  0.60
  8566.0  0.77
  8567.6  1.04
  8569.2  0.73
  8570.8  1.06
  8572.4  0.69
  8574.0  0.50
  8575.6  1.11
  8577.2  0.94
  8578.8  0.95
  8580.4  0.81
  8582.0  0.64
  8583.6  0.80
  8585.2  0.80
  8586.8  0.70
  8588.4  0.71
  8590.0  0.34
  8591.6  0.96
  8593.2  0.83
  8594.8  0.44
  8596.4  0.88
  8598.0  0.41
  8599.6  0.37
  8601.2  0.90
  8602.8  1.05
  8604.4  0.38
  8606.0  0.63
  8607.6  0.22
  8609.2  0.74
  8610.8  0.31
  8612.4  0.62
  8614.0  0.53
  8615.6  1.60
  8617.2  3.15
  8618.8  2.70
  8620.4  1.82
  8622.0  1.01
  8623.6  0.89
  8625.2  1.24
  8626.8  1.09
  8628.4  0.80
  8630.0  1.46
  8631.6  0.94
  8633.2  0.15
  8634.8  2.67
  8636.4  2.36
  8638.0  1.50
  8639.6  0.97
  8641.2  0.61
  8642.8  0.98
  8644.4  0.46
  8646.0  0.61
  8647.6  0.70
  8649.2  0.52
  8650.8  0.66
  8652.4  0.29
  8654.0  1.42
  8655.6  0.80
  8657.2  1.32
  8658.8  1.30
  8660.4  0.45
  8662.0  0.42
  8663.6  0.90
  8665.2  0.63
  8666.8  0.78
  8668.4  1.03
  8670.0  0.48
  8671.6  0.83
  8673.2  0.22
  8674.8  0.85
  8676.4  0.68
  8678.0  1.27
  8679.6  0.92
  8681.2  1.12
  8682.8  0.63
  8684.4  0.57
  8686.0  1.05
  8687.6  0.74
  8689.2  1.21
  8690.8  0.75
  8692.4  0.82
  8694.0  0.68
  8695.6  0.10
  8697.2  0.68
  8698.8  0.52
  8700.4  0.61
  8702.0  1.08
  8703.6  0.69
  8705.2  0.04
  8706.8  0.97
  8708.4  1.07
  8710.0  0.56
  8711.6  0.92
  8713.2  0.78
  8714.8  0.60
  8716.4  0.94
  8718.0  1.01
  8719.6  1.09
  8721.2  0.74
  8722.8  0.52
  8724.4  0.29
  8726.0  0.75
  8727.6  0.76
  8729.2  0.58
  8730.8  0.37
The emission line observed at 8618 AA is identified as [S II] 6716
